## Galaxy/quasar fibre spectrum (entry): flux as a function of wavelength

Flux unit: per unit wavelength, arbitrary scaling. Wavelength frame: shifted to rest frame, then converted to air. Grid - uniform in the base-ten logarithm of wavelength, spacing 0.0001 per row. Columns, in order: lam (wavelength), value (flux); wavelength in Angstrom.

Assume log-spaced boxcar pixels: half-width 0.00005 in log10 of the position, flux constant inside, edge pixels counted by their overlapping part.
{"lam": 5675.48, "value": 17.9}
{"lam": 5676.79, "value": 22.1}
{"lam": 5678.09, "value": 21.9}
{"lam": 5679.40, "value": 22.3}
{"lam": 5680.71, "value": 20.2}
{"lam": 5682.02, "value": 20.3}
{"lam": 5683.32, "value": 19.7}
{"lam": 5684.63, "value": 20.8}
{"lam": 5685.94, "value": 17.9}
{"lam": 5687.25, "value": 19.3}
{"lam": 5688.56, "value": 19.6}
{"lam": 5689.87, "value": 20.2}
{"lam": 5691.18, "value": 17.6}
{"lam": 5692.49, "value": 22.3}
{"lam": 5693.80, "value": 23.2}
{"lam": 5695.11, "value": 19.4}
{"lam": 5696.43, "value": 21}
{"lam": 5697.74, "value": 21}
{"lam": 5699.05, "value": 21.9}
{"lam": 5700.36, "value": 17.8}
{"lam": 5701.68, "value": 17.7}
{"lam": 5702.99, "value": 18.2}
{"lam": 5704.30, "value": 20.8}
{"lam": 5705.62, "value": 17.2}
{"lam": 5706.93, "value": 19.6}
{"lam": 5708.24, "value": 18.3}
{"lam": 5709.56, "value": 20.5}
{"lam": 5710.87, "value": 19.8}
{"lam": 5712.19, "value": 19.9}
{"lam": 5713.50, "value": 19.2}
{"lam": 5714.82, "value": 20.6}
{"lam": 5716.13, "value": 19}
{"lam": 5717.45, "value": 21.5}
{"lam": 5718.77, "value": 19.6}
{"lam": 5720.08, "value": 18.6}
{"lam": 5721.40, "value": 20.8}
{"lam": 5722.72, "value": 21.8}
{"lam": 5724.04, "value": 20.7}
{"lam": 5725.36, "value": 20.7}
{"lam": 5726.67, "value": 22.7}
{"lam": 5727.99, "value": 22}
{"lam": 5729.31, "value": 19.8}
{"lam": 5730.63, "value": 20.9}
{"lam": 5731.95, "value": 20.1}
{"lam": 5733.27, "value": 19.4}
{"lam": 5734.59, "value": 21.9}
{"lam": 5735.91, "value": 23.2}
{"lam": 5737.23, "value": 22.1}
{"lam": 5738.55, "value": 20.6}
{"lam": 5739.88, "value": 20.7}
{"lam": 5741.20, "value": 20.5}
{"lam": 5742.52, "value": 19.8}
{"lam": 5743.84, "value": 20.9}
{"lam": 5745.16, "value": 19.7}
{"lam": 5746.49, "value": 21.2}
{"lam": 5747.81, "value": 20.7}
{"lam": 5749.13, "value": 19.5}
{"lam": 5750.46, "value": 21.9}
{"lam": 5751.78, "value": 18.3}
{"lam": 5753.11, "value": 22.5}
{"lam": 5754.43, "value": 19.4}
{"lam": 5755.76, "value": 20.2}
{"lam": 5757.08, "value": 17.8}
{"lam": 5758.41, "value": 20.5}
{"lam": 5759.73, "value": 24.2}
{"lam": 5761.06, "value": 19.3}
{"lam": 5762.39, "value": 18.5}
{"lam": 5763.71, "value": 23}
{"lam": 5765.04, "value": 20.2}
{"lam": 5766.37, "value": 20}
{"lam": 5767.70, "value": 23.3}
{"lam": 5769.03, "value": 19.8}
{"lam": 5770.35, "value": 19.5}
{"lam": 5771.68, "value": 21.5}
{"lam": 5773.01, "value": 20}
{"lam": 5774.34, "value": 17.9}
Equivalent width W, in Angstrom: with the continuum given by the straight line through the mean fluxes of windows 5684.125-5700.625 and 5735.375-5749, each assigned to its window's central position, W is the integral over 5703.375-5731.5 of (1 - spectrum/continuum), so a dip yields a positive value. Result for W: 0.50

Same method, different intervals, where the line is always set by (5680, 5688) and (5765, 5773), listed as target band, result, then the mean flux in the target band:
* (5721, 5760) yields -0.8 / 20.8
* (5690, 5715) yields 0.2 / 19.8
